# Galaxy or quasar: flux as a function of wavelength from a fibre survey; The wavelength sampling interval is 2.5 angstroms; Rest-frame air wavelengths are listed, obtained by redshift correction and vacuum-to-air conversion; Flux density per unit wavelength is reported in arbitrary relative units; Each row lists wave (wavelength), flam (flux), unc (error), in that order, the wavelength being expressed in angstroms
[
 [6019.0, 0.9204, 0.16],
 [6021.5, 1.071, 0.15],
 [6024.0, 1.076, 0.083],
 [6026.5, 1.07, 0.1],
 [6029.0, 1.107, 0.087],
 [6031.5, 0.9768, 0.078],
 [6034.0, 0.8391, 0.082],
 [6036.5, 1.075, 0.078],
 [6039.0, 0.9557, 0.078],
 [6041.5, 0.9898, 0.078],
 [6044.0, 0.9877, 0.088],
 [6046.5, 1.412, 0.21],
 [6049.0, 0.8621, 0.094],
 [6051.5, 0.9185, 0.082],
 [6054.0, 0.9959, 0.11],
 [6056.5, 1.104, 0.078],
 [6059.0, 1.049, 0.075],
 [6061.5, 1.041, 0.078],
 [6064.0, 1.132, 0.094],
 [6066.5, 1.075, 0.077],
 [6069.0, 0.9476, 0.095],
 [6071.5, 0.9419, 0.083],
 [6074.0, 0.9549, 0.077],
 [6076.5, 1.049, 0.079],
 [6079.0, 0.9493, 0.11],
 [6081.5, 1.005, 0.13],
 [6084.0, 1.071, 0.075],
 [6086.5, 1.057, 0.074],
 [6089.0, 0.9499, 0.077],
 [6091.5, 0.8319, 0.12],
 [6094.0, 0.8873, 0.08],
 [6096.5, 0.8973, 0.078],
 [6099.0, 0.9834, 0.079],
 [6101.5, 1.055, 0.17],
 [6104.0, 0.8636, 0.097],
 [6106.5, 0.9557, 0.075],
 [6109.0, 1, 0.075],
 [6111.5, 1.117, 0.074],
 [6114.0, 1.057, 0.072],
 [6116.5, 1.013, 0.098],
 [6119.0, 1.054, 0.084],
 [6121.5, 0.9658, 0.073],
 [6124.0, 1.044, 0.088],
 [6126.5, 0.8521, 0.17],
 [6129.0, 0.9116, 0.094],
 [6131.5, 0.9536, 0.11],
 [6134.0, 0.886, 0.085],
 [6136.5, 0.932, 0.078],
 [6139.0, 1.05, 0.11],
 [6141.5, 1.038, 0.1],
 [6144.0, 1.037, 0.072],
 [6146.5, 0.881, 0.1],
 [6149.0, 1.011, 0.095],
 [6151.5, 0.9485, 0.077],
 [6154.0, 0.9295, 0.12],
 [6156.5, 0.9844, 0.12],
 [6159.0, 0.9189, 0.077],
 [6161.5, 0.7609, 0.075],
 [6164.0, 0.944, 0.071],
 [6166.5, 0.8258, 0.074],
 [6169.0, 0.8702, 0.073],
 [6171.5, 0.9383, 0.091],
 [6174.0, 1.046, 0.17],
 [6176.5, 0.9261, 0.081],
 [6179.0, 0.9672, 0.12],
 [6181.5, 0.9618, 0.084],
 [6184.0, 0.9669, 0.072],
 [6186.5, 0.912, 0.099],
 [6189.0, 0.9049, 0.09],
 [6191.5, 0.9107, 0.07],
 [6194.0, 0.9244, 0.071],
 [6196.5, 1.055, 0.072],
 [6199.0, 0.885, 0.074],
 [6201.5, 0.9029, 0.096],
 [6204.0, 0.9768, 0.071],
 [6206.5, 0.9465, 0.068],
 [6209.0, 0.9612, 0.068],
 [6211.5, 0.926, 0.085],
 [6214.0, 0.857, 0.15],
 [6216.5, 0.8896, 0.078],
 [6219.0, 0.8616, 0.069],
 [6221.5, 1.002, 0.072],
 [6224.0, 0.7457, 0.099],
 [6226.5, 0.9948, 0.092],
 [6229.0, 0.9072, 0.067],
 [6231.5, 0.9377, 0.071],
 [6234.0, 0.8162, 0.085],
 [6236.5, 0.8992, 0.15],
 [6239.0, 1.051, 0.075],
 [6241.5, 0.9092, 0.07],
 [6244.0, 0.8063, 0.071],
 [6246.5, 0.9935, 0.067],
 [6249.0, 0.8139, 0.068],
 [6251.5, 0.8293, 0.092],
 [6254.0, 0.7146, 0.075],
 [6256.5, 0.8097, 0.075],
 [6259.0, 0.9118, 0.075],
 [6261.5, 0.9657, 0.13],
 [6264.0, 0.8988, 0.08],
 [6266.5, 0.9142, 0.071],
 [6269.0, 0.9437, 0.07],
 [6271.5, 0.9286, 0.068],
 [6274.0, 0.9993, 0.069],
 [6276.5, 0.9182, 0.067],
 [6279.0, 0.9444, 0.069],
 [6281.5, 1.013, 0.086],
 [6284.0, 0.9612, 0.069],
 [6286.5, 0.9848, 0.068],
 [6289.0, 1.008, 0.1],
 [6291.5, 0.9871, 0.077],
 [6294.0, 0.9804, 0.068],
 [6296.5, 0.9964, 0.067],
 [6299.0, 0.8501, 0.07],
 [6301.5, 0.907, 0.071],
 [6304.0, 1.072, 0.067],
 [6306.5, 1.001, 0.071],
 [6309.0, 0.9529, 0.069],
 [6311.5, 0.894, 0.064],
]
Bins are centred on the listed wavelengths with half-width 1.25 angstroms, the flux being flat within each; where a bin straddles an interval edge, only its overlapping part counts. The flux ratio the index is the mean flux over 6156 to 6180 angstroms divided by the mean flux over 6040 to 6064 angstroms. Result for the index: 0.88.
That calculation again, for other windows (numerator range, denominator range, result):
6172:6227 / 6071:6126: 0.95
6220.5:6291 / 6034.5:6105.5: 0.92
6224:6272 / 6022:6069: 0.86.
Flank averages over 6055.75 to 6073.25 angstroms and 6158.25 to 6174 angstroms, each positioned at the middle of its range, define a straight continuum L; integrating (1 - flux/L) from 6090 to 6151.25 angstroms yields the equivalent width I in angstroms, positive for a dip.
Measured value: -1.0 angstroms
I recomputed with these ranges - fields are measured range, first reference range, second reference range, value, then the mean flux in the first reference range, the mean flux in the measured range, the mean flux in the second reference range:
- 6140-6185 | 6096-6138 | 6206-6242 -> 0.3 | 0.975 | 0.942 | 0.913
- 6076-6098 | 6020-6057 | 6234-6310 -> 0.9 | 1.03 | 0.964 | 0.93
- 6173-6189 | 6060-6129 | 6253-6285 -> -0.1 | 0.99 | 0.957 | 0.918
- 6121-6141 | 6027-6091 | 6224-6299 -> 0.6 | 1.02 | 0.952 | 0.921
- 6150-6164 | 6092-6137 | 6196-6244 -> 0.5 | 0.967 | 0.913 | 0.917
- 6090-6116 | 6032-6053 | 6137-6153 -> 0.8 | 1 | 0.966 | 0.99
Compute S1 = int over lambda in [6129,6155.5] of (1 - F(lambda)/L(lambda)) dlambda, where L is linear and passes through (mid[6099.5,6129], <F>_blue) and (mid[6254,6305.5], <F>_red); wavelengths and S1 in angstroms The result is 0.6 angstroms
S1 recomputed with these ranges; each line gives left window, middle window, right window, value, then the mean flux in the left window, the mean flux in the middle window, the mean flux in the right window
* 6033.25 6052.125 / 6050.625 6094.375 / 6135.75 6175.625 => -0.3 angstroms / 1.01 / 1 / 0.945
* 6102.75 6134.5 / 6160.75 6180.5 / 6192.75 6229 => 0.7 angstroms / 0.977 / 0.914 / 0.923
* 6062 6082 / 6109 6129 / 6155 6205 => -0.7 angstroms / 1.01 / 1.01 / 0.929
